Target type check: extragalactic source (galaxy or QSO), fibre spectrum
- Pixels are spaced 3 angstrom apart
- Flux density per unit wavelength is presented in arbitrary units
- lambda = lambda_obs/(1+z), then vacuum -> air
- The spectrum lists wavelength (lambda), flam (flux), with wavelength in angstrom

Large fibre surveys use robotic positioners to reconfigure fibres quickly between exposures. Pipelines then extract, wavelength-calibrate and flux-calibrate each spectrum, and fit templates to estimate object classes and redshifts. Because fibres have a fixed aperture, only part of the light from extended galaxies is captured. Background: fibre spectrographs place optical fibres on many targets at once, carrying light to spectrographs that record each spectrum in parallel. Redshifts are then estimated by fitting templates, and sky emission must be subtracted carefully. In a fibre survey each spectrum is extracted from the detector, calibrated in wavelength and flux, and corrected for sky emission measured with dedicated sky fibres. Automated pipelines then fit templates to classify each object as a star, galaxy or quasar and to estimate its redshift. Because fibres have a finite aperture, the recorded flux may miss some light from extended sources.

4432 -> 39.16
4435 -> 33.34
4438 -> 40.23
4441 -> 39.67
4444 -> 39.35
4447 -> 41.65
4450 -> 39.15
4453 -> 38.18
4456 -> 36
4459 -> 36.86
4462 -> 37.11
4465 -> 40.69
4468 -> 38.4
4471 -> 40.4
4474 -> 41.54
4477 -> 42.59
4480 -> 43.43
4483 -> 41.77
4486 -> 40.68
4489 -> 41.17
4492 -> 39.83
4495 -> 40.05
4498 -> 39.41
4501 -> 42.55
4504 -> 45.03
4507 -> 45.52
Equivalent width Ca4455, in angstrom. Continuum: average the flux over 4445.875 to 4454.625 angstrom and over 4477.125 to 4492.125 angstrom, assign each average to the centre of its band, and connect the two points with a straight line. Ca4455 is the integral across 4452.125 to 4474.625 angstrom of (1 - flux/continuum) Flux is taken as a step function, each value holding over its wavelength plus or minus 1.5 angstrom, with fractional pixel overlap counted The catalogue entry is 1.0 angstrom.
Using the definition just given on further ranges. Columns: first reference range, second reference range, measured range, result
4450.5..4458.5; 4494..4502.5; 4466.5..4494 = -1.23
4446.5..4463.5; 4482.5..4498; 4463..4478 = -0.56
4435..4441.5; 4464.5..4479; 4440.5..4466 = 0.54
